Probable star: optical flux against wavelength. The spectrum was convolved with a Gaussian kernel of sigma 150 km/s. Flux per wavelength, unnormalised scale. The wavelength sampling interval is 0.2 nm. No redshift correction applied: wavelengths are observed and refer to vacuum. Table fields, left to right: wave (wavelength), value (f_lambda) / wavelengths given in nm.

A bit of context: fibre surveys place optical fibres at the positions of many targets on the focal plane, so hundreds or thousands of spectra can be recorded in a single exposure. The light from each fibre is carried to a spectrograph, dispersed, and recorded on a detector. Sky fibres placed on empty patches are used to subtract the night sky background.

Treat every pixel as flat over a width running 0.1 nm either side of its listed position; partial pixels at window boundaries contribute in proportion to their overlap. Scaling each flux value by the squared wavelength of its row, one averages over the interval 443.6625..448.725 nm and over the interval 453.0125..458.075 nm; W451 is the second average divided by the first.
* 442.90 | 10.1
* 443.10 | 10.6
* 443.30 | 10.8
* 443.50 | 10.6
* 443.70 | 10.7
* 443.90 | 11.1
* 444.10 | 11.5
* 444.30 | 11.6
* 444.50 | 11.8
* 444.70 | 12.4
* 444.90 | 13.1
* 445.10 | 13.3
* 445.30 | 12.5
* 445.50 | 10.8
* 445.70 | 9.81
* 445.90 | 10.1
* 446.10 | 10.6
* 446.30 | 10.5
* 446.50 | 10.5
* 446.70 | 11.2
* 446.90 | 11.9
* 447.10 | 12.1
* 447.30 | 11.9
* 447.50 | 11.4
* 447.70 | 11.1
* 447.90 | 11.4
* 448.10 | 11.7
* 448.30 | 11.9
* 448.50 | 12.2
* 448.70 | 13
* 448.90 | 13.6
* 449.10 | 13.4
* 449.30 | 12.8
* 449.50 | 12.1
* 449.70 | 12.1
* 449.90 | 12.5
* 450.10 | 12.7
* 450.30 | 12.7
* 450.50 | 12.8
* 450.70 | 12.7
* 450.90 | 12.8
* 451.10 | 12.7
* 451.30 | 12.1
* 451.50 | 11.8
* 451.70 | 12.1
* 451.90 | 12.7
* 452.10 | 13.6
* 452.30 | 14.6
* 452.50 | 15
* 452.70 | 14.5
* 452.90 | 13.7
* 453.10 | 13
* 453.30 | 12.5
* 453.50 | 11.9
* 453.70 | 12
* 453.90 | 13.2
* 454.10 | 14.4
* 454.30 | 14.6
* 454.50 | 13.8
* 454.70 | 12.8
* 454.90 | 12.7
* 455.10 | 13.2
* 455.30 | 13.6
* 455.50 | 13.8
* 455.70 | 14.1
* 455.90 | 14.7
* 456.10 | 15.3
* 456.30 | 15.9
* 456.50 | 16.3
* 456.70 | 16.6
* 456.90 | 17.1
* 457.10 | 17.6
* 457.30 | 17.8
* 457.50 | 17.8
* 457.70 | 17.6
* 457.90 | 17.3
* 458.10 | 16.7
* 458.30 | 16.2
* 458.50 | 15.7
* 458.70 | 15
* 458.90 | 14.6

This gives 1.3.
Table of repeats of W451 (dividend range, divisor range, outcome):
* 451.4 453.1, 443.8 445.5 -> 1.15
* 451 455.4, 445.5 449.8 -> 1.16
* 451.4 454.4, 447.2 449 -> 1.13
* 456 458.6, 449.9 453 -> 1.31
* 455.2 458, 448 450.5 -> 1.32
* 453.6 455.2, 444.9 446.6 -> 1.24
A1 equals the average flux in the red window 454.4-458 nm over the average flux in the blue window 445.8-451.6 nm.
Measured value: 1.29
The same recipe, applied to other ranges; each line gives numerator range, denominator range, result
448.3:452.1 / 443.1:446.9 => 1.12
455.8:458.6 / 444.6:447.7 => 1.45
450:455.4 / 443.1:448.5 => 1.15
